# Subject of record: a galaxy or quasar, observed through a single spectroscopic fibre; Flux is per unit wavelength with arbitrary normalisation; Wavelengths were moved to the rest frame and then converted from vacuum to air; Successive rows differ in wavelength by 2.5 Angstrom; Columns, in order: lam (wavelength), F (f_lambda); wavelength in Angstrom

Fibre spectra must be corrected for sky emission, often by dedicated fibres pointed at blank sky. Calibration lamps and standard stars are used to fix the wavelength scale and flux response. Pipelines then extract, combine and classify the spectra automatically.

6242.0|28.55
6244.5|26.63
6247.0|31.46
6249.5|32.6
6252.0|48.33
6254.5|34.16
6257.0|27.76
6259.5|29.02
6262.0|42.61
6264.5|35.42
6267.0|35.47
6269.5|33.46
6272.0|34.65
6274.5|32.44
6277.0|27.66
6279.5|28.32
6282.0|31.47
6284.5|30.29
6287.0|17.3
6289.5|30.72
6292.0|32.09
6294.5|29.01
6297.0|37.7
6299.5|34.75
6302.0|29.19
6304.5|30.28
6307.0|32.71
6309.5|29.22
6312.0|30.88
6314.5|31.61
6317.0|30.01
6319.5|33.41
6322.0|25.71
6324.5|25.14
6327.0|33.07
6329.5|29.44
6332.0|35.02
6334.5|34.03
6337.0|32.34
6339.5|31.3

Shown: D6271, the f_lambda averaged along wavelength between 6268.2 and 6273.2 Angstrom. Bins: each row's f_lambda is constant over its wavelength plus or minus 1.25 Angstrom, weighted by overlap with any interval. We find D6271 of 34.1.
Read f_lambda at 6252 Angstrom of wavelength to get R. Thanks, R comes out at 48.33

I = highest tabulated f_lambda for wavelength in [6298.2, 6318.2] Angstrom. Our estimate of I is 34.75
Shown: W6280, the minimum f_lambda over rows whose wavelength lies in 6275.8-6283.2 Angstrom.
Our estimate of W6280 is 27.66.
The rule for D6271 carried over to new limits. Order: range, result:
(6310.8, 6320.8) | 31.5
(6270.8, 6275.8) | 33.5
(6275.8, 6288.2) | 27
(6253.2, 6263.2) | 33.4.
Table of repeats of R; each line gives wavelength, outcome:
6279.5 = 28.32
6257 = 27.76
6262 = 42.61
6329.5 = 29.44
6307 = 32.71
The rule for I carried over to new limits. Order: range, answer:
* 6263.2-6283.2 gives 35.47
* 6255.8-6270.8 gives 42.61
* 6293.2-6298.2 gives 37.7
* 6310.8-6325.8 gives 33.41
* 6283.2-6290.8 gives 30.72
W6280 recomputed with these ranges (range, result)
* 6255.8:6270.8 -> 27.76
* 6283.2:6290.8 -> 17.3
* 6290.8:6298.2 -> 29.01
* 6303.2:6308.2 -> 30.28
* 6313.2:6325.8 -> 25.14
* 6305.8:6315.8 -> 29.22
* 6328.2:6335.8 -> 29.44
